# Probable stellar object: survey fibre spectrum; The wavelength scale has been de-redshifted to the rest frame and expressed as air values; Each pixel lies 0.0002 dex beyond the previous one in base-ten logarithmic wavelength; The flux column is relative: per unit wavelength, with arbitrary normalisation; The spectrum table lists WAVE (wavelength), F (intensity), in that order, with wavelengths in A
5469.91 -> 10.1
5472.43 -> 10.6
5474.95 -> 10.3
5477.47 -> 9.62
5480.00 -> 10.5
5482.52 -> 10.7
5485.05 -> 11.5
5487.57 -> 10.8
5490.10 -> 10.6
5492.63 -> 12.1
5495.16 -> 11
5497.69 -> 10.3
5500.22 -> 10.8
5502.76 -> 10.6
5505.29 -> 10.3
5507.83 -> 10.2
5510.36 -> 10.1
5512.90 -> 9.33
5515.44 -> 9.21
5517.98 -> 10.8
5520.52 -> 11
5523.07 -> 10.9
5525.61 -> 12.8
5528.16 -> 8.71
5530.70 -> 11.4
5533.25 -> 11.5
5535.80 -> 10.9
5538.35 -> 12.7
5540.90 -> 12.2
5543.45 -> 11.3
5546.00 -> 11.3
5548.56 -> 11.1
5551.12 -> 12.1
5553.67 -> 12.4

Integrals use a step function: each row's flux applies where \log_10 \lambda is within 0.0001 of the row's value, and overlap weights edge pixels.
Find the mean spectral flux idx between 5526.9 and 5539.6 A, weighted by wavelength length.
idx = 11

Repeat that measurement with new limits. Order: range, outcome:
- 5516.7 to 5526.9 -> 11.4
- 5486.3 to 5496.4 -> 11.1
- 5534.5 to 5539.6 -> 11.8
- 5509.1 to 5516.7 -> 9.54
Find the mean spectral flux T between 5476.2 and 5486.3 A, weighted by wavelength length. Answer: 10.6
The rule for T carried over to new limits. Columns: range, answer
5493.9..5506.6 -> 10.6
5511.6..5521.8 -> 10.1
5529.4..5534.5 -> 11.4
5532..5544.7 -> 11.7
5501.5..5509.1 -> 10.4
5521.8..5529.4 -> 10.8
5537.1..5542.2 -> 12.5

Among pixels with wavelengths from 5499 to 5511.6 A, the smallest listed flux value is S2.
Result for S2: 10.1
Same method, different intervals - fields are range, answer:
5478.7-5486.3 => 10.5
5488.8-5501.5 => 10.3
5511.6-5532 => 8.71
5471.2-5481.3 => 9.62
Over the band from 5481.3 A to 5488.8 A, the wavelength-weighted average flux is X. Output 11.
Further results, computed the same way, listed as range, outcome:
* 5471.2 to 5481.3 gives 10.3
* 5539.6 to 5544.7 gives 11.8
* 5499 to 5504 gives 10.7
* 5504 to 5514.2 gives 9.99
